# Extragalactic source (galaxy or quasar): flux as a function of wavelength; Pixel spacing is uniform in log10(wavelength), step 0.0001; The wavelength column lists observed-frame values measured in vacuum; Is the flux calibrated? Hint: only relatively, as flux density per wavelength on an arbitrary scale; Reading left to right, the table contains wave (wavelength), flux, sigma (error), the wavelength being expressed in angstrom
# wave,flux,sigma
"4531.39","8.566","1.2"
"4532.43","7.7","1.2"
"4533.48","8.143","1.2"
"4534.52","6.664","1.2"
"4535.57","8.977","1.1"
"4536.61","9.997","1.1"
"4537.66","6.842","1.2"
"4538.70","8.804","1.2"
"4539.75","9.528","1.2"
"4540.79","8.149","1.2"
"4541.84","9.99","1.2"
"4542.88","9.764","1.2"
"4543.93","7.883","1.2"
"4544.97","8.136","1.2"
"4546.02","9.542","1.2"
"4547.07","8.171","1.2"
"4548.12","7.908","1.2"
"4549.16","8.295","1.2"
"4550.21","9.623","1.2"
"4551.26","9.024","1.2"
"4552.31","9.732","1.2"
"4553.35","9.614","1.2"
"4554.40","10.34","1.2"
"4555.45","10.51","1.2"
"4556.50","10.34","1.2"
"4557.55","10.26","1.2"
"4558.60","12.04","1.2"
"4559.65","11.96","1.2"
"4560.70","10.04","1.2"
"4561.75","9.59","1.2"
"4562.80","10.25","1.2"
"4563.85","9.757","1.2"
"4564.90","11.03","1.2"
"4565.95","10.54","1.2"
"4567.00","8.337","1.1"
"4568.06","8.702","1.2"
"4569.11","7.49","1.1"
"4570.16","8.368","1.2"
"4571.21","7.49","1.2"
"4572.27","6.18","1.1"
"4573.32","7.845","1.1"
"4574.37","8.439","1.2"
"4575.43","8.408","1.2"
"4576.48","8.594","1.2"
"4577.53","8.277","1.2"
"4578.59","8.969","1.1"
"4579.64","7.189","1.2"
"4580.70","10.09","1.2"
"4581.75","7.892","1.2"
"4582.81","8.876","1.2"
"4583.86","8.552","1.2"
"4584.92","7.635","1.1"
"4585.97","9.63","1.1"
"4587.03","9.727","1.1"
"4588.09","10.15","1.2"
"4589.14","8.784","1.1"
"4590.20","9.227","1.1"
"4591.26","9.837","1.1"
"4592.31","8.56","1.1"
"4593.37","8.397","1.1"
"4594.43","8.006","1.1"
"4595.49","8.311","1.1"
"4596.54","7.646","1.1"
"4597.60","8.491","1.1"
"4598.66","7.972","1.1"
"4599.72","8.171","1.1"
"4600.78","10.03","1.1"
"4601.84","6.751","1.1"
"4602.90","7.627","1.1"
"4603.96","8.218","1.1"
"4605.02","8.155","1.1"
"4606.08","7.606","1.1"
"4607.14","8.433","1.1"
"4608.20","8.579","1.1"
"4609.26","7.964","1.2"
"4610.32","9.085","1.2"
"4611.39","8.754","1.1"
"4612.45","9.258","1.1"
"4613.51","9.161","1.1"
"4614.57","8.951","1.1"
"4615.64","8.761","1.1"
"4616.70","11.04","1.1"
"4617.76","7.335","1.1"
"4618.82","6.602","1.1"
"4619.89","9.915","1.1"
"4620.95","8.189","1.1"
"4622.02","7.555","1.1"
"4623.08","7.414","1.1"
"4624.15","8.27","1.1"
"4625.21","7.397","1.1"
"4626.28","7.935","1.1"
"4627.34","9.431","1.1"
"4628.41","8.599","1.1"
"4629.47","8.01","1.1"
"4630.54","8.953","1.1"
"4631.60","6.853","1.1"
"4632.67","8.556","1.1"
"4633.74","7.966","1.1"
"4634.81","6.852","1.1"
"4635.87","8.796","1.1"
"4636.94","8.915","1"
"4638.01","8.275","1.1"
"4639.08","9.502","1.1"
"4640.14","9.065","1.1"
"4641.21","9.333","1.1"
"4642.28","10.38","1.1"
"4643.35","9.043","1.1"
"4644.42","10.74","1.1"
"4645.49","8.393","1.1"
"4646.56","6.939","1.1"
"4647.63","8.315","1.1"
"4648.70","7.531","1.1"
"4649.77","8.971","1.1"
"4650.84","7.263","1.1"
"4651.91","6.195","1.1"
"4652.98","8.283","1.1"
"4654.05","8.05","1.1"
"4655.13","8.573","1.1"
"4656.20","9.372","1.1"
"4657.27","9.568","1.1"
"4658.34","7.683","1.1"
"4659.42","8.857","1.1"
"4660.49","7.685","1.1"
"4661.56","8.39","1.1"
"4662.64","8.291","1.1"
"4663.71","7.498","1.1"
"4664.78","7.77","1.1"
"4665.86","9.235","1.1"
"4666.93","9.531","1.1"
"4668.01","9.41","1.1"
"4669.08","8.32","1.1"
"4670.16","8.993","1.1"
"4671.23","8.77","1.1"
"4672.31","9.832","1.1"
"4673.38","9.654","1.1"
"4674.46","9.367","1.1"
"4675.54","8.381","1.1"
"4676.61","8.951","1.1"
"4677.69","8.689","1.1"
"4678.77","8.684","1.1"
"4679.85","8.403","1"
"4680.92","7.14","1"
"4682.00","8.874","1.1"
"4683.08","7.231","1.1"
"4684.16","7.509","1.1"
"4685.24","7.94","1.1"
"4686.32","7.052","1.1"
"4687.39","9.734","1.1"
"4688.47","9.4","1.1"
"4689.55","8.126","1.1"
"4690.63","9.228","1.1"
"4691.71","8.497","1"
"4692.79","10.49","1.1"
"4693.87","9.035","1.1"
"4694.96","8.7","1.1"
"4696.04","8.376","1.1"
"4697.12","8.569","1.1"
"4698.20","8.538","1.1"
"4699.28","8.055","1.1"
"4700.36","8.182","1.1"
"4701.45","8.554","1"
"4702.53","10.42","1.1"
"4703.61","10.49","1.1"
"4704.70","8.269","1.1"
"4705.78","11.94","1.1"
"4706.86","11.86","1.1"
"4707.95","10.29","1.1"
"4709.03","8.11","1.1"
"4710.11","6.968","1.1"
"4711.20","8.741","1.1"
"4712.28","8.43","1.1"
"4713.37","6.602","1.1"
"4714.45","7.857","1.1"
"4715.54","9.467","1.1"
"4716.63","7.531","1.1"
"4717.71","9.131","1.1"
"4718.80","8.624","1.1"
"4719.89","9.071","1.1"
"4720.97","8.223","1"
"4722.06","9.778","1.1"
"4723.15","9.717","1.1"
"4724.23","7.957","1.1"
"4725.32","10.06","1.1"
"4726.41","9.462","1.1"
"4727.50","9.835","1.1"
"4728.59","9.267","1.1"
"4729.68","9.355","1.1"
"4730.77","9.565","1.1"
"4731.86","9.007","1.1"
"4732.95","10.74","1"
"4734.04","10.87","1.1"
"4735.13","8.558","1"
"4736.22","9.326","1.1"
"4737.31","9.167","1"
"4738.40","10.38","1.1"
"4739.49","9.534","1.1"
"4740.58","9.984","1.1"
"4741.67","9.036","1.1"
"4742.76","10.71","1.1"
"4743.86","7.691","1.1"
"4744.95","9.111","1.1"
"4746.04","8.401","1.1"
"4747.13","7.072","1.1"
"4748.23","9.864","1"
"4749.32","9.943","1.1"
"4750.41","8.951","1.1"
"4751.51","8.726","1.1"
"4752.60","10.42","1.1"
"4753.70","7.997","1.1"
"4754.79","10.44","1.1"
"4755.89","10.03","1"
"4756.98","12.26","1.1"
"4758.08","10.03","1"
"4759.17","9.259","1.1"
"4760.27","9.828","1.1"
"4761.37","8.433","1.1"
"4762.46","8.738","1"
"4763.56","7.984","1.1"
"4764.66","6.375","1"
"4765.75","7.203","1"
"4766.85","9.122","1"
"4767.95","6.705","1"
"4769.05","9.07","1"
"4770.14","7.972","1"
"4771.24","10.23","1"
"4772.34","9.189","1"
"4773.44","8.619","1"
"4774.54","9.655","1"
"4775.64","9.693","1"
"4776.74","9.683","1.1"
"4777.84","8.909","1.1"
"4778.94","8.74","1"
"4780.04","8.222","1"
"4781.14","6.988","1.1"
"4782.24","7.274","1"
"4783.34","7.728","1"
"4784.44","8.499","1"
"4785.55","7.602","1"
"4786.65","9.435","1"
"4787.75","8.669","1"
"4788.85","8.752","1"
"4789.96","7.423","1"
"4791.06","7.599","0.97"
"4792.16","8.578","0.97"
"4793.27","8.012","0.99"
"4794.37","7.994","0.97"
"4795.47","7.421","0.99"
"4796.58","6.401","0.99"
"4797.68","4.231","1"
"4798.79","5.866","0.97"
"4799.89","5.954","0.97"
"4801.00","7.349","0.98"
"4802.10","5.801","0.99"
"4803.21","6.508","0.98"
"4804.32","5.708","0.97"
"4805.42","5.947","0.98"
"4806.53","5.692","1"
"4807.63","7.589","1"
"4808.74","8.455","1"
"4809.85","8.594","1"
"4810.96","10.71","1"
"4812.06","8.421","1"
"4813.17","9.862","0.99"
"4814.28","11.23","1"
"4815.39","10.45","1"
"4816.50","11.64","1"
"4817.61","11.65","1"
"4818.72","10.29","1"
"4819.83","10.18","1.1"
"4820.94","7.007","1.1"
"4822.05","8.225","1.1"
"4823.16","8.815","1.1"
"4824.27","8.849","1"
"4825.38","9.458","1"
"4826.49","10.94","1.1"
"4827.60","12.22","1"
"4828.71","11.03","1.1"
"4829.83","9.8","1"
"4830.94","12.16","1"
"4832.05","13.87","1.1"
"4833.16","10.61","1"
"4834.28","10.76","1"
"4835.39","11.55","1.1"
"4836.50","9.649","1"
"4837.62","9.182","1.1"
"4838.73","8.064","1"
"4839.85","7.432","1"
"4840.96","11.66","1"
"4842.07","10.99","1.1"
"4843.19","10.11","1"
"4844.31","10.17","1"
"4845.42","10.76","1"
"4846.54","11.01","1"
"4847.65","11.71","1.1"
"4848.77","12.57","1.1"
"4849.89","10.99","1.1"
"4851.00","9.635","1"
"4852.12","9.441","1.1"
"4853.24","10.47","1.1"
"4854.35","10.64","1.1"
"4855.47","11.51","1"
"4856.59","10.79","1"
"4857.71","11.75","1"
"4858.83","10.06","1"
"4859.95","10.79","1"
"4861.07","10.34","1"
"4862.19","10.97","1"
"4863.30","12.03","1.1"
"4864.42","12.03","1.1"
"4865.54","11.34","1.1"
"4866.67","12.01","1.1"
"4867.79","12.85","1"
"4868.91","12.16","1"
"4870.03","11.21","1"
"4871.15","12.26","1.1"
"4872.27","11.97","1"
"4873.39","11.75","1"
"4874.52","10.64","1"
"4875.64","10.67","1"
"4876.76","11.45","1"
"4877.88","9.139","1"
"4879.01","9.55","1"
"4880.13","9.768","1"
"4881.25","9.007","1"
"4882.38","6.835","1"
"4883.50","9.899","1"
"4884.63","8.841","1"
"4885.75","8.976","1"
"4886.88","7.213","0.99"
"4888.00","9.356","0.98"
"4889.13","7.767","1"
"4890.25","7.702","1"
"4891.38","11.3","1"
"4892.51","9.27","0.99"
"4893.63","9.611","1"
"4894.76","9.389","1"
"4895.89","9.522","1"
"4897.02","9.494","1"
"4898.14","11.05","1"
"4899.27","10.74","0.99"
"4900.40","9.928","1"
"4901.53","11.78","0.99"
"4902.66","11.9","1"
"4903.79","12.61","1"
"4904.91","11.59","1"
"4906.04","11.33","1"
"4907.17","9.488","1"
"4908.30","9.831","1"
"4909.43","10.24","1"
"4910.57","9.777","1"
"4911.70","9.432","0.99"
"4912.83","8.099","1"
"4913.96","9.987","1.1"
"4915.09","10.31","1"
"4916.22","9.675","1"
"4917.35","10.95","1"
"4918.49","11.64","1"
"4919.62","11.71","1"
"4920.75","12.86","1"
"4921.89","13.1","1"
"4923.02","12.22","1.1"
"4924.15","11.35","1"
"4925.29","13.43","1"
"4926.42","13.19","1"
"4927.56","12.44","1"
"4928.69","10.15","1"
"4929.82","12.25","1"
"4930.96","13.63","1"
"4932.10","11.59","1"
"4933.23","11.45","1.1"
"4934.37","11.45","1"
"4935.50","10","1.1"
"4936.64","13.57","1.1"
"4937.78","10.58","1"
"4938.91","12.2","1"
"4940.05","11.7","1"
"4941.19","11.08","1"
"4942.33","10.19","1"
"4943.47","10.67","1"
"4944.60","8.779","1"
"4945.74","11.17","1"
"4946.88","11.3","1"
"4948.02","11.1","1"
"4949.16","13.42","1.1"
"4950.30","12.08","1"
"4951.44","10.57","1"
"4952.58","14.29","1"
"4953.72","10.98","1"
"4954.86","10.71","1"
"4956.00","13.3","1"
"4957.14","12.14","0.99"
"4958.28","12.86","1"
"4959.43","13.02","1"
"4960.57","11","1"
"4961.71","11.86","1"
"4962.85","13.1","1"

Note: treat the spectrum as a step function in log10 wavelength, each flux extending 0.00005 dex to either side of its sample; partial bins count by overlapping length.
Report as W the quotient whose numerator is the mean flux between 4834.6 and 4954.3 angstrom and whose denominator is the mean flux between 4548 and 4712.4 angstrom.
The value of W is 1.23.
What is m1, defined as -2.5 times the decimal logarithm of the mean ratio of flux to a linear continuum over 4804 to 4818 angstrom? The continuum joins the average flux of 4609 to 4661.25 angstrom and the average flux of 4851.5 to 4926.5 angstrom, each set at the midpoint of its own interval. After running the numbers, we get 0.11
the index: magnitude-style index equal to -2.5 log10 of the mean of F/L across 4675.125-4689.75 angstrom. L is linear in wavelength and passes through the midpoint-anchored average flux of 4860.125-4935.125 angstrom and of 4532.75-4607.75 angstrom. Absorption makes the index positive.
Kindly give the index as 0.15 mag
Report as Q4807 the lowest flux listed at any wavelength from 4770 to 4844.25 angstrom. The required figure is 4.231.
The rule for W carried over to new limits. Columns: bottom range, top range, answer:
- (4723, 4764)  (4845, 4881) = 1.17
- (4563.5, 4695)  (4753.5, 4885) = 1.11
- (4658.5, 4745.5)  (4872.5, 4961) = 1.21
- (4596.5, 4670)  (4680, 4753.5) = 1.07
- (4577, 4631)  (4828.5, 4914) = 1.22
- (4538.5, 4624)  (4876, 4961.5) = 1.23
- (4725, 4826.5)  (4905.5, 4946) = 1.28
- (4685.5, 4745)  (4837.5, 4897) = 1.13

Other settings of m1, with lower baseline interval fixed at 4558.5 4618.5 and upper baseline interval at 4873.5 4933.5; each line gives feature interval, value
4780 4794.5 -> 0.219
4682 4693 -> 0.100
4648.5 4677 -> 0.076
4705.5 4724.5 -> 0.068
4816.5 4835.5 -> -0.041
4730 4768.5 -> 0.052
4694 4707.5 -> 0.006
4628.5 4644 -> 0.049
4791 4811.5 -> 0.370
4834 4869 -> -0.060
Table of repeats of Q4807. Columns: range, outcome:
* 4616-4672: 6.195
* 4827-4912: 6.835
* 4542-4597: 6.18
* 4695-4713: 6.968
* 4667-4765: 6.375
